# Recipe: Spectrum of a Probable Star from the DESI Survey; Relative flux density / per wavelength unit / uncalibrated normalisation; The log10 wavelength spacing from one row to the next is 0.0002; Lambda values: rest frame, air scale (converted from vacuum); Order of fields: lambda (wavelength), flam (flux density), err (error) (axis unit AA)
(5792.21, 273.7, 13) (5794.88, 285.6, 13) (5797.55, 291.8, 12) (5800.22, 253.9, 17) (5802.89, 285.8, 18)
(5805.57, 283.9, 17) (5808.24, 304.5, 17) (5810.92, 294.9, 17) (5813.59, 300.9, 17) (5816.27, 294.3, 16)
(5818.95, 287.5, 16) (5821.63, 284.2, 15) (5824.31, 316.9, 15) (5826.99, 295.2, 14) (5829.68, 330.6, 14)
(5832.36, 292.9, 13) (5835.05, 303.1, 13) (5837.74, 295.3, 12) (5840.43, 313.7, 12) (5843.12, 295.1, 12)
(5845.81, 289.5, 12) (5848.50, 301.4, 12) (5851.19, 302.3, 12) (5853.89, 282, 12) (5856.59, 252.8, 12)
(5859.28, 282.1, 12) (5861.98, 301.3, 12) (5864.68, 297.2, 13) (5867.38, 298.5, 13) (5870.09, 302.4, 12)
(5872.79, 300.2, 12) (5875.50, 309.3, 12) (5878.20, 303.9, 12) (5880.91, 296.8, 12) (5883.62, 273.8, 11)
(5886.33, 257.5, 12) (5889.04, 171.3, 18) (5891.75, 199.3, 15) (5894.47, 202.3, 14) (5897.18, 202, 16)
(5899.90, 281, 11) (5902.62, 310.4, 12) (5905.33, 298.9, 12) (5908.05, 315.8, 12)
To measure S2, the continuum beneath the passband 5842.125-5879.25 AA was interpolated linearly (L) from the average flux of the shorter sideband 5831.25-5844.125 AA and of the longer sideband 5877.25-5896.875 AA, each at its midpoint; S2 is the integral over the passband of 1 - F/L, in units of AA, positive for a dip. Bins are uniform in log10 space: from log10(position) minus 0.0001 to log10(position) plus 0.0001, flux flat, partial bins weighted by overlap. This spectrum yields -3.1 AA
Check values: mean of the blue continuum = 300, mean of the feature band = 294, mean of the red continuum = 240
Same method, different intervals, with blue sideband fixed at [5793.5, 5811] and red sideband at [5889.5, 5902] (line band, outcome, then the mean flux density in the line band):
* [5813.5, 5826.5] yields -1.1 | 296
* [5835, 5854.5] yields -3.1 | 298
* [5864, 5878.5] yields -3.8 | 302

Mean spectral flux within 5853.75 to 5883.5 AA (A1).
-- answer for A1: 293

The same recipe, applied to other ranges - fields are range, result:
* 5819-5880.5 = 297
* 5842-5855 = 294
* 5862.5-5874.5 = 300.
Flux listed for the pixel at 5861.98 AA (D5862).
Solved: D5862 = 301.3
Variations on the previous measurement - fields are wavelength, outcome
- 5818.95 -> 287.5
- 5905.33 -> 298.9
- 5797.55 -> 291.8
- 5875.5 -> 309.3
